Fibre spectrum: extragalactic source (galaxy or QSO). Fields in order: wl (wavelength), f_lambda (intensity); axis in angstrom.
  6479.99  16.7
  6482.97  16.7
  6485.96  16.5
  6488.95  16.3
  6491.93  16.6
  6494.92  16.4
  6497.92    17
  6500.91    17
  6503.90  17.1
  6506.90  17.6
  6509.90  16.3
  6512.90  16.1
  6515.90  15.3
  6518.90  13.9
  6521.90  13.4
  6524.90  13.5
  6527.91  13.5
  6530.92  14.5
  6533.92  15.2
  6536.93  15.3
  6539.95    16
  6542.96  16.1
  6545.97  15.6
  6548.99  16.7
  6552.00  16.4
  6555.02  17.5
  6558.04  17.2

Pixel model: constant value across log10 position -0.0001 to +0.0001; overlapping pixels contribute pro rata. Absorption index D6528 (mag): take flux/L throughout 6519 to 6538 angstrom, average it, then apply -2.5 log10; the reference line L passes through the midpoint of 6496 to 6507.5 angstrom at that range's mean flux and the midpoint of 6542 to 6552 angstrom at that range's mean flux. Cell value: 0.17 mag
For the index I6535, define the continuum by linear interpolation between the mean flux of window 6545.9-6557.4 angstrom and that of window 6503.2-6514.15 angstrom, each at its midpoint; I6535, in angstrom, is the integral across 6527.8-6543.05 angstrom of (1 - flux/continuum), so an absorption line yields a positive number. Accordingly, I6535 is 1.44 angstrom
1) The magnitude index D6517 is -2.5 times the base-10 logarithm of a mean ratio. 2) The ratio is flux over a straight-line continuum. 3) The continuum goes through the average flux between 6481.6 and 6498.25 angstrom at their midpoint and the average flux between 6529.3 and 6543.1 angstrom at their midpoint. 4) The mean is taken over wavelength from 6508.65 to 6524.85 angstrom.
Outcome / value 0.07 mag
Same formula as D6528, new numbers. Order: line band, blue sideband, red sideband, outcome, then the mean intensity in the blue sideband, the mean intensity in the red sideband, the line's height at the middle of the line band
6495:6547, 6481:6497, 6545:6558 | 0.073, 16.5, 16.7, 16.6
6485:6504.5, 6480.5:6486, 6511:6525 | -0.049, 16.6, 14.6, 16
